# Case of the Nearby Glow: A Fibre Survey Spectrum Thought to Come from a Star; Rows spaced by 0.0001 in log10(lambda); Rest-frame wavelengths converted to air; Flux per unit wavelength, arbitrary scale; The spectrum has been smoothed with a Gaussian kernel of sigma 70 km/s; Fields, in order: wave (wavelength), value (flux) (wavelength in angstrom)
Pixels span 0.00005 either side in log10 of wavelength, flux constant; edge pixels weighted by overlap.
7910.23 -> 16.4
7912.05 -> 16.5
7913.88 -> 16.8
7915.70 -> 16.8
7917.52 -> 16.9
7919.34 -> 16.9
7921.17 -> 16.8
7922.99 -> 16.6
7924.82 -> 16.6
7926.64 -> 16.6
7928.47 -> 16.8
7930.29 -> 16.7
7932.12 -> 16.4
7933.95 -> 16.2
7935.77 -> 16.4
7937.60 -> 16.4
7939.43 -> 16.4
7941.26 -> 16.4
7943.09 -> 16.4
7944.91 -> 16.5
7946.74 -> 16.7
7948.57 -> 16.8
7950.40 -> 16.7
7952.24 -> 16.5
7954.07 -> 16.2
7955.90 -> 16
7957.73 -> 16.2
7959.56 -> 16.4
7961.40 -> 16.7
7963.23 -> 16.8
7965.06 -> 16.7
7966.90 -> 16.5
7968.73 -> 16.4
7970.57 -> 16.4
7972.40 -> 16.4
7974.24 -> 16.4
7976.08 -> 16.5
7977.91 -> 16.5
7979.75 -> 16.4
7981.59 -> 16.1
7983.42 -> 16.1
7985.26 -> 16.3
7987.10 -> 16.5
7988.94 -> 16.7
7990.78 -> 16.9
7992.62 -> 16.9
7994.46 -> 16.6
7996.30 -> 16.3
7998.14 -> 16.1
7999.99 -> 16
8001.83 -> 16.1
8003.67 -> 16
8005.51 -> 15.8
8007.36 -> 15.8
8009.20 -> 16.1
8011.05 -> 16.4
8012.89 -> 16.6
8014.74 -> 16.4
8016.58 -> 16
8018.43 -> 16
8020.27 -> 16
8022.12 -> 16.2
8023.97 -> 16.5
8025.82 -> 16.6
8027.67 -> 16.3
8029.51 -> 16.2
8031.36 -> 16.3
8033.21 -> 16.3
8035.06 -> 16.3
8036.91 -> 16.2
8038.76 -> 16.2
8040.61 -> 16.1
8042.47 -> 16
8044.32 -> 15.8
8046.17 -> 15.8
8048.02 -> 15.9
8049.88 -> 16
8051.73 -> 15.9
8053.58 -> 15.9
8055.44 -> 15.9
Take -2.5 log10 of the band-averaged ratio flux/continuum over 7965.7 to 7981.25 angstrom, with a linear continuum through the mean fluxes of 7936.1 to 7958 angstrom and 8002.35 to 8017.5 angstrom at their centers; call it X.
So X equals -0.007 mag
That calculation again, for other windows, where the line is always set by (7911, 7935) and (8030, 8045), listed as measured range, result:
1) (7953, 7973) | 0.00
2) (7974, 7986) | 0.01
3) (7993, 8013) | 0.01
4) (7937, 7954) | 0.00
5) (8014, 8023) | 0.01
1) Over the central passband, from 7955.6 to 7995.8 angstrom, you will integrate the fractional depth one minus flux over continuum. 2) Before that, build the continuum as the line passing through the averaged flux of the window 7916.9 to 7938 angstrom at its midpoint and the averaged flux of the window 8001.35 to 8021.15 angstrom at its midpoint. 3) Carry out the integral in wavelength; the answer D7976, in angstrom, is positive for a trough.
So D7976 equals -0.38 angstrom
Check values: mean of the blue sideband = 16.6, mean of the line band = 16.5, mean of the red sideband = 16.1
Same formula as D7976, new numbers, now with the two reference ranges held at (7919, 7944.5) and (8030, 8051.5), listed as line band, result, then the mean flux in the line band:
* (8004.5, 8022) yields 0.1 angstrom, 16.1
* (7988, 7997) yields -0.2 angstrom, 16.7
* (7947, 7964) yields -0.1 angstrom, 16.5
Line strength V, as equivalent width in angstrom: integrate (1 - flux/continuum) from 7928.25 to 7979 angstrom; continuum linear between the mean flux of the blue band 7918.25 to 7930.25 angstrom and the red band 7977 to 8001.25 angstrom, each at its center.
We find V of 0.3 angstrom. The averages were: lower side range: 16.7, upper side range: 16.4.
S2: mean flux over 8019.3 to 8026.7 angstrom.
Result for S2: 16.3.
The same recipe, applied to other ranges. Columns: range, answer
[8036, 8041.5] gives 16.2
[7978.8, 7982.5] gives 16.2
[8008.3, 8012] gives 16.3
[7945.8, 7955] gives 16.6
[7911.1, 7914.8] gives 16.6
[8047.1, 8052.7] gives 15.9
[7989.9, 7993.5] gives 16.9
